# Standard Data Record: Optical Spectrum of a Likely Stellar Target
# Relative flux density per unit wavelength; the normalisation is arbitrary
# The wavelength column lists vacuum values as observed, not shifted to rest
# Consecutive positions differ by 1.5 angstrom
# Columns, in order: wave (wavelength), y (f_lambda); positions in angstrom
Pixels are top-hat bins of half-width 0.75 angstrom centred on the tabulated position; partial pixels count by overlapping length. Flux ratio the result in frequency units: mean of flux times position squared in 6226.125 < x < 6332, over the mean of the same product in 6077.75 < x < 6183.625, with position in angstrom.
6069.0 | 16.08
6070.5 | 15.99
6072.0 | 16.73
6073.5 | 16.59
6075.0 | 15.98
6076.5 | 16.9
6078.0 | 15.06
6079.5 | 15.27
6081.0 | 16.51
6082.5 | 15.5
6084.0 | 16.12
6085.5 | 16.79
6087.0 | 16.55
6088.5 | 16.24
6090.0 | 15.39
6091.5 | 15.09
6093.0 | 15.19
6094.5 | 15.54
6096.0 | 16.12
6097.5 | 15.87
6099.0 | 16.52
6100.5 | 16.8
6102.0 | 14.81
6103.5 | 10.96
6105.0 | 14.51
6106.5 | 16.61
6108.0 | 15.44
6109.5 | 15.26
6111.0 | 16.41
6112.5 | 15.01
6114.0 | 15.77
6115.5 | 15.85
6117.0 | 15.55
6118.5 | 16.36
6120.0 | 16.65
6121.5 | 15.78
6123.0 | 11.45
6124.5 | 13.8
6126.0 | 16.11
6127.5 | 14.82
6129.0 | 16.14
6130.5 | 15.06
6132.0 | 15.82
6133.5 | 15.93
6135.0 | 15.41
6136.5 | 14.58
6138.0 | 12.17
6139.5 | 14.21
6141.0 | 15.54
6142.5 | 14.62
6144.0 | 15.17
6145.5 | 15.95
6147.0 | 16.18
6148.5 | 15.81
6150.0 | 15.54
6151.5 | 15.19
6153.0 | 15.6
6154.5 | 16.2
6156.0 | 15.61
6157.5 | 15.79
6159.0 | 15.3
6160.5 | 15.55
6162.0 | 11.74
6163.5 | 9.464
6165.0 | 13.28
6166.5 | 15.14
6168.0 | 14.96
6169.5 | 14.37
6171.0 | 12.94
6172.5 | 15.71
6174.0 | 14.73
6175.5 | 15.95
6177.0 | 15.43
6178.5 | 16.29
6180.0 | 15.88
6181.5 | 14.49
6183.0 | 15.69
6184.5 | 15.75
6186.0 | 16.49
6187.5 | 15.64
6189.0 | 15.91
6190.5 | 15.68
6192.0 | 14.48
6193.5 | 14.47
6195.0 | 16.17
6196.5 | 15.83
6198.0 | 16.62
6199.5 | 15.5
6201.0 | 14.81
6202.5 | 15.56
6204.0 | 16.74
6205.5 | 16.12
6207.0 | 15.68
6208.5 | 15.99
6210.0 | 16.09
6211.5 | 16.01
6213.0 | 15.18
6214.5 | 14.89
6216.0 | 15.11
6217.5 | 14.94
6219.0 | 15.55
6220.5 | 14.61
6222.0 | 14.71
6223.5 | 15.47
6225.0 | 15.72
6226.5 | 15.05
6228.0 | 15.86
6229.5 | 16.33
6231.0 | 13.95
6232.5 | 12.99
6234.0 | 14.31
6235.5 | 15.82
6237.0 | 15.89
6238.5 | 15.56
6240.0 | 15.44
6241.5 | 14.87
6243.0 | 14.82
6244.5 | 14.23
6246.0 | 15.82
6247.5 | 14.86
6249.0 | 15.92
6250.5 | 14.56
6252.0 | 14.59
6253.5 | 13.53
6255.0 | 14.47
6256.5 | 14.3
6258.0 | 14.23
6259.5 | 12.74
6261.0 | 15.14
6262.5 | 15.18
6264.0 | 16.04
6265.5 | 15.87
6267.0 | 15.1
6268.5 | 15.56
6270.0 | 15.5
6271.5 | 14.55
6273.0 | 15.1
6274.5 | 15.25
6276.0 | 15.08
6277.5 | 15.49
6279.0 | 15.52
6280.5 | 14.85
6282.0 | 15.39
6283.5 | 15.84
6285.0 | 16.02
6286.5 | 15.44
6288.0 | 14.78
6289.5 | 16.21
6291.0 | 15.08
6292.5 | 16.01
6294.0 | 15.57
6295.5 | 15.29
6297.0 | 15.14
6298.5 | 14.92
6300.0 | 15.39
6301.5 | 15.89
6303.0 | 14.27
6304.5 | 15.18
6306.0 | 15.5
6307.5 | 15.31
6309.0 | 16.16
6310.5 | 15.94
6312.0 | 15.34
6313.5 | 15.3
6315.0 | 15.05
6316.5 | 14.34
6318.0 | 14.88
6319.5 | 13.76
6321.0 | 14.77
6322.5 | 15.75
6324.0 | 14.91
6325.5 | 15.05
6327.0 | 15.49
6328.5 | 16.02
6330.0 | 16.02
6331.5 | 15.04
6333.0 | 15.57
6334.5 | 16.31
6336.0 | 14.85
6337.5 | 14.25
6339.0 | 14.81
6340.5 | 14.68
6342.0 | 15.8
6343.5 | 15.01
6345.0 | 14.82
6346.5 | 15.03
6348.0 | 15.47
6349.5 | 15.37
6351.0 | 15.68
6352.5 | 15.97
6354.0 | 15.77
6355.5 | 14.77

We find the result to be 1.05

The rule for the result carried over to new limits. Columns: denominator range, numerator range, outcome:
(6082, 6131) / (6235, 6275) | 1.02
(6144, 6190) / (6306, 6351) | 1.06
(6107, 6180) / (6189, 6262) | 1.03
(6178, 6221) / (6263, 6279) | 1.01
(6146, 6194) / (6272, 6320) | 1.06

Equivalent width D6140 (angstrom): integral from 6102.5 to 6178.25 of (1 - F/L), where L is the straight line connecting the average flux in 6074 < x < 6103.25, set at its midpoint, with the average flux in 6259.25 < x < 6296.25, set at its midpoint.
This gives 3.6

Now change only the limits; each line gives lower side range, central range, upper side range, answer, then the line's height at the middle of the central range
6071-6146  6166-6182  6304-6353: 0.31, 15.4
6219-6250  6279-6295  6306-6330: -0.34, 15.2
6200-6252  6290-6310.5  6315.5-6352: -0.27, 15.2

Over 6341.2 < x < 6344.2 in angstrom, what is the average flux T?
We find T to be 15.4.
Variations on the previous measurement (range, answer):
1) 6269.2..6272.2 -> 15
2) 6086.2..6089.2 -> 16.4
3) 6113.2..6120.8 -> 16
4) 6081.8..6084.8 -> 15.8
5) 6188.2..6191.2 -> 15.8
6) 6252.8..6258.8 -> 14.1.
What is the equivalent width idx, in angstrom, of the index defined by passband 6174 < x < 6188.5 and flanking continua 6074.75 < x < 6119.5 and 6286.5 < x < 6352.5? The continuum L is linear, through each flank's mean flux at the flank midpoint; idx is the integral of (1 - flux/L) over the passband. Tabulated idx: -0.2 angstrom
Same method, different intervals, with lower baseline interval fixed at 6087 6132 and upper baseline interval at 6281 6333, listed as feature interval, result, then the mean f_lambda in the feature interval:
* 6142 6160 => -0.3 angstrom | 15.6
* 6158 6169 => 1.2 angstrom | 13.7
